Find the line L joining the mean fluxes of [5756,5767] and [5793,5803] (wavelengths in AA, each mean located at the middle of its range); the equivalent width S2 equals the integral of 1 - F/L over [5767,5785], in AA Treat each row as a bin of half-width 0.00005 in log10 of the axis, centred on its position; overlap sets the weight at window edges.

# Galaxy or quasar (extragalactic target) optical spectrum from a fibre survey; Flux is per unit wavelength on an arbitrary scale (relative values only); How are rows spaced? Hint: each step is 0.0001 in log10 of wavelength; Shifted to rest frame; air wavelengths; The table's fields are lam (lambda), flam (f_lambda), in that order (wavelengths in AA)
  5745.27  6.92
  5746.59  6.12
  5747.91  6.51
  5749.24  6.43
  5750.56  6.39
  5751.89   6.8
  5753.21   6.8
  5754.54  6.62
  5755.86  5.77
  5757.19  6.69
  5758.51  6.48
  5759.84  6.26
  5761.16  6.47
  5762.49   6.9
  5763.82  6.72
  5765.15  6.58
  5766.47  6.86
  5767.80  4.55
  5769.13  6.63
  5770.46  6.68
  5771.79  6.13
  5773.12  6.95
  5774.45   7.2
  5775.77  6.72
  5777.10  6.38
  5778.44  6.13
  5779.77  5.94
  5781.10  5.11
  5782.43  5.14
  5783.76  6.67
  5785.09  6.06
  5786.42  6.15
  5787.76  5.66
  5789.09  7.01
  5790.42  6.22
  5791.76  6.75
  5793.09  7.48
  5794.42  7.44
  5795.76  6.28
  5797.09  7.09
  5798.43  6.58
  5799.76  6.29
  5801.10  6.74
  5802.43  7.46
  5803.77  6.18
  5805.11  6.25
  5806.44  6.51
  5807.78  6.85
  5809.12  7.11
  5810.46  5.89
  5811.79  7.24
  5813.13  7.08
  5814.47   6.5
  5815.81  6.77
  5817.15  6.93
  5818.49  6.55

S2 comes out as 1.4 AA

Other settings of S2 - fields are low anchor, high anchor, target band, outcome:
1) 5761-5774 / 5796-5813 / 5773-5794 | 0.7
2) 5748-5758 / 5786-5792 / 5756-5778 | -0.2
